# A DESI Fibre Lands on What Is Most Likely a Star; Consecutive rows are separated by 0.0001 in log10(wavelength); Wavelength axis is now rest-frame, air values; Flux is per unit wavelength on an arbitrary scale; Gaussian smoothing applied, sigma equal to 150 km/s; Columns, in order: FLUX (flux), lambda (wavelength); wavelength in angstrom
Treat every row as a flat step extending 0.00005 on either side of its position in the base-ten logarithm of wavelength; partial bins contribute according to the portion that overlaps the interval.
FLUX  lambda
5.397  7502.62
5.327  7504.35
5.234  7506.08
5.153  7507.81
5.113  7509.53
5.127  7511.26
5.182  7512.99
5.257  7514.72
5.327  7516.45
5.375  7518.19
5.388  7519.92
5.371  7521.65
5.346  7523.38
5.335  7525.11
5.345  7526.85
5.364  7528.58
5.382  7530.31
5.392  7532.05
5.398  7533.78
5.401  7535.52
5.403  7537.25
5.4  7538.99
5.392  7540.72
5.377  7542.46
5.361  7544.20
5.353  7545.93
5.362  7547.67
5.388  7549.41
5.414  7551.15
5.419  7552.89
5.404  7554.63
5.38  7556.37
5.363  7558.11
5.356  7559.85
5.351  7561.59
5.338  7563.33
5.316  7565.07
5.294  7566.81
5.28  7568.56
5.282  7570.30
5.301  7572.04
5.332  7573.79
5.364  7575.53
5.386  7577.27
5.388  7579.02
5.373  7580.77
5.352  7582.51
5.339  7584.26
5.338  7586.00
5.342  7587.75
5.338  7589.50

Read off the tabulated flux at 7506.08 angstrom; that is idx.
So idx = 5.234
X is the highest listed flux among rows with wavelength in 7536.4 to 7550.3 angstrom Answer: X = 5.403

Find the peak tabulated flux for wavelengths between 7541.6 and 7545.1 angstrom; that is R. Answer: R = 5.377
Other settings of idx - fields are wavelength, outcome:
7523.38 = 5.346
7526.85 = 5.345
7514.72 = 5.257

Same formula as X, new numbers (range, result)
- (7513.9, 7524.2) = 5.388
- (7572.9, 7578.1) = 5.386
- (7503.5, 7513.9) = 5.327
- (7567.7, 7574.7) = 5.332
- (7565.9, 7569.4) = 5.294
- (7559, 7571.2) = 5.356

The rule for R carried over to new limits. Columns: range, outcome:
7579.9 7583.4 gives 5.373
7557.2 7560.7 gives 5.363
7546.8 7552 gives 5.414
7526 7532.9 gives 5.392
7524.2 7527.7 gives 5.345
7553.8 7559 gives 5.404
